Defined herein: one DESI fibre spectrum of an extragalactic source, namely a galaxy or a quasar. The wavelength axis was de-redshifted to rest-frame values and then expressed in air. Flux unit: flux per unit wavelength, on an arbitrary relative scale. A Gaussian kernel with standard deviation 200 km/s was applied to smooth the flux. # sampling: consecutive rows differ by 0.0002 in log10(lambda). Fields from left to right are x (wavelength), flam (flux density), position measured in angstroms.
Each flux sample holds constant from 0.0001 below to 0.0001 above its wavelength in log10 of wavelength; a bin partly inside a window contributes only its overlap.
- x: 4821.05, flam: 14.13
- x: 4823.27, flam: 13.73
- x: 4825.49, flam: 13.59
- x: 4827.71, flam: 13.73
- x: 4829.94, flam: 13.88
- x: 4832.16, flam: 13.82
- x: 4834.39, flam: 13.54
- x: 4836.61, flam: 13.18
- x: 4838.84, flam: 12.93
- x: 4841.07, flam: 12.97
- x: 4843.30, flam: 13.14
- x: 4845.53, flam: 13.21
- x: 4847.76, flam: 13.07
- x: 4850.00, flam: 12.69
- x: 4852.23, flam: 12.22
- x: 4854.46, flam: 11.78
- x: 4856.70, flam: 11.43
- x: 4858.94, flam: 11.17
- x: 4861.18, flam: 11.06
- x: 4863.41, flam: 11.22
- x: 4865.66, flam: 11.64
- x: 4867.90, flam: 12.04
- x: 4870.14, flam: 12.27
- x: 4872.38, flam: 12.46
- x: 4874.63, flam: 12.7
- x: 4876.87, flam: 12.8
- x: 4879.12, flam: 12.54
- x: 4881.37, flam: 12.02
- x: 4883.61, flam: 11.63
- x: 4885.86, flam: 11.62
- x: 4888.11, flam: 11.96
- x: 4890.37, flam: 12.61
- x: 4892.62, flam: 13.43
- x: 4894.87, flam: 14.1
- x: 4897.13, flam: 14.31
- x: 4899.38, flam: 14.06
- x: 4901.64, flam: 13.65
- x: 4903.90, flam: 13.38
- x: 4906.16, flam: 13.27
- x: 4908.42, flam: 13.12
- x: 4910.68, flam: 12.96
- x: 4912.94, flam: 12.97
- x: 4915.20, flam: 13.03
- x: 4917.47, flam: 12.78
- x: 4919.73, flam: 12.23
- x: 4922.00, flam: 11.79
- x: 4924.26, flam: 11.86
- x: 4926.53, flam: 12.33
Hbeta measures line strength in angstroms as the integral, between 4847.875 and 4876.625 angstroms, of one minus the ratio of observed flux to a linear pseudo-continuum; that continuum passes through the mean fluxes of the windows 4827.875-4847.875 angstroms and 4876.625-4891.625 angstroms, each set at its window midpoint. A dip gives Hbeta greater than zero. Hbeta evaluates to 1.7 angstroms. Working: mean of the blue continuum 13.3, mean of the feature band 12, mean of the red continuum 12.1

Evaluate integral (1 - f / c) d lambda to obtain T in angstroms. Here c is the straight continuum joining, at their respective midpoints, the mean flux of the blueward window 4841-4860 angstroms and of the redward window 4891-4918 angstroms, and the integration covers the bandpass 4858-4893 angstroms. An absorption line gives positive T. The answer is 2.2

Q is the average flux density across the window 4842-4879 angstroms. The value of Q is 12.2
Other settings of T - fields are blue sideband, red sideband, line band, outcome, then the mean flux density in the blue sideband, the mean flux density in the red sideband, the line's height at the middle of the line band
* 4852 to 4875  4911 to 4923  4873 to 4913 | -2.34 angstroms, 11.8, 12.6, 12.2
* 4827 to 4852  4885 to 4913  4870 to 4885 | 1.00 angstroms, 13.2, 13.2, 13.2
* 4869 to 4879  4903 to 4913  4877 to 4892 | 0.69 angstroms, 12.6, 13.2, 12.7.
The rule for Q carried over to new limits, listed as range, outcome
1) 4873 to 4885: 12.3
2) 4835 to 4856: 12.8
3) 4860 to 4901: 12.5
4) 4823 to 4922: 12.8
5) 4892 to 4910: 13.7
